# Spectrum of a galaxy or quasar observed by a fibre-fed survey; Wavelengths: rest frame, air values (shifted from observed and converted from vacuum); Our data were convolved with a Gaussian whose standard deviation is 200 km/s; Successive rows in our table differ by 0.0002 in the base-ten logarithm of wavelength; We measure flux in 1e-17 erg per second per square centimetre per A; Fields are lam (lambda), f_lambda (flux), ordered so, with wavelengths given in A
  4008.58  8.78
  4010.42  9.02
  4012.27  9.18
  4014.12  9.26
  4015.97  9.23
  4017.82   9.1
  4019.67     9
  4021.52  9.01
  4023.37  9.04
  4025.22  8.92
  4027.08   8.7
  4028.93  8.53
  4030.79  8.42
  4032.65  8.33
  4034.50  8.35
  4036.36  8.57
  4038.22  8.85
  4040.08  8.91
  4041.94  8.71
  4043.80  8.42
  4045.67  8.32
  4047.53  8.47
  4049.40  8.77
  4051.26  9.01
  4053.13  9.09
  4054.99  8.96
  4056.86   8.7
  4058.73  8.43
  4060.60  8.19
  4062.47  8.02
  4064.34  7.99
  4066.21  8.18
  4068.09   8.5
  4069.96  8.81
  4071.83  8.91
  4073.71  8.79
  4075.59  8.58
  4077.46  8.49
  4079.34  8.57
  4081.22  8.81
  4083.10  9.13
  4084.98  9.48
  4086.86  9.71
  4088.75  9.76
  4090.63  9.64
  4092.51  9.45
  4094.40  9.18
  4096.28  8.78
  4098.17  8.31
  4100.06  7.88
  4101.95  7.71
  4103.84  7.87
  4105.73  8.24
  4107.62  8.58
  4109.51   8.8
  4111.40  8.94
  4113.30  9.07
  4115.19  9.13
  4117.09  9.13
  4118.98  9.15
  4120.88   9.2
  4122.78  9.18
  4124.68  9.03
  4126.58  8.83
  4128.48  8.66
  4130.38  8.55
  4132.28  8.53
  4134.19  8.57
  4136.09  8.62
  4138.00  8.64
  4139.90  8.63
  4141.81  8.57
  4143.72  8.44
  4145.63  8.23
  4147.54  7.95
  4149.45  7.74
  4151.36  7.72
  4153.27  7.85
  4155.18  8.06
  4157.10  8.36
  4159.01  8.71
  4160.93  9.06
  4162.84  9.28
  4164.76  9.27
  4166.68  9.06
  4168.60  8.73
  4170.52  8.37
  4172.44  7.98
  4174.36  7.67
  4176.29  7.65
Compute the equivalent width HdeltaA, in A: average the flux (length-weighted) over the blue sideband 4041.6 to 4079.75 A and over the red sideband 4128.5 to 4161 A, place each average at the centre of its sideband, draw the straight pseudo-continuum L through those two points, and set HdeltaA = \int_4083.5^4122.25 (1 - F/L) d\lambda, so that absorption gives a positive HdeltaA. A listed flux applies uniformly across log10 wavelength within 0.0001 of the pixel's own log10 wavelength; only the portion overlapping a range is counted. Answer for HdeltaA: -2.04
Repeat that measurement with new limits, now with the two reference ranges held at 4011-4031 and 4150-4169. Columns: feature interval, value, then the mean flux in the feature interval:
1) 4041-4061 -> 0.5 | 8.65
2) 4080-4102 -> -0.6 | 9.03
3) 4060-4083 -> 0.8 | 8.52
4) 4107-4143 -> -0.6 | 8.83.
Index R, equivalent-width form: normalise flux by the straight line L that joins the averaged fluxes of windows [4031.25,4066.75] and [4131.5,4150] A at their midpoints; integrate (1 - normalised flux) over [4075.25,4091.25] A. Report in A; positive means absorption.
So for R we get -1.2 A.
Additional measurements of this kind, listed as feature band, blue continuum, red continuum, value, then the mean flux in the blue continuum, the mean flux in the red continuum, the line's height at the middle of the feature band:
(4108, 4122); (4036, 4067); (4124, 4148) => -0.8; 8.57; 8.56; 8.56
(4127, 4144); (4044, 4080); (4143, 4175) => -0.3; 8.56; 8.39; 8.43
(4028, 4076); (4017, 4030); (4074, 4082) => 1.0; 8.9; 8.62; 8.75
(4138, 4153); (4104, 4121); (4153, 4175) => 0.8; 8.86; 8.57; 8.67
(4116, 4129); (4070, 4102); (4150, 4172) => -0.4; 8.92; 8.56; 8.75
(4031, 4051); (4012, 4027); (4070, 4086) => 0.9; 9.07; 8.85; 8.99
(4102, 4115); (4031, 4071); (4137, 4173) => -0.1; 8.55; 8.46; 8.5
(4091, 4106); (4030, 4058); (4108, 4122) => 0.8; 8.66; 9.04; 8.95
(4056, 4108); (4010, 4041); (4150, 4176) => 0.1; 8.84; 8.44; 8.68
